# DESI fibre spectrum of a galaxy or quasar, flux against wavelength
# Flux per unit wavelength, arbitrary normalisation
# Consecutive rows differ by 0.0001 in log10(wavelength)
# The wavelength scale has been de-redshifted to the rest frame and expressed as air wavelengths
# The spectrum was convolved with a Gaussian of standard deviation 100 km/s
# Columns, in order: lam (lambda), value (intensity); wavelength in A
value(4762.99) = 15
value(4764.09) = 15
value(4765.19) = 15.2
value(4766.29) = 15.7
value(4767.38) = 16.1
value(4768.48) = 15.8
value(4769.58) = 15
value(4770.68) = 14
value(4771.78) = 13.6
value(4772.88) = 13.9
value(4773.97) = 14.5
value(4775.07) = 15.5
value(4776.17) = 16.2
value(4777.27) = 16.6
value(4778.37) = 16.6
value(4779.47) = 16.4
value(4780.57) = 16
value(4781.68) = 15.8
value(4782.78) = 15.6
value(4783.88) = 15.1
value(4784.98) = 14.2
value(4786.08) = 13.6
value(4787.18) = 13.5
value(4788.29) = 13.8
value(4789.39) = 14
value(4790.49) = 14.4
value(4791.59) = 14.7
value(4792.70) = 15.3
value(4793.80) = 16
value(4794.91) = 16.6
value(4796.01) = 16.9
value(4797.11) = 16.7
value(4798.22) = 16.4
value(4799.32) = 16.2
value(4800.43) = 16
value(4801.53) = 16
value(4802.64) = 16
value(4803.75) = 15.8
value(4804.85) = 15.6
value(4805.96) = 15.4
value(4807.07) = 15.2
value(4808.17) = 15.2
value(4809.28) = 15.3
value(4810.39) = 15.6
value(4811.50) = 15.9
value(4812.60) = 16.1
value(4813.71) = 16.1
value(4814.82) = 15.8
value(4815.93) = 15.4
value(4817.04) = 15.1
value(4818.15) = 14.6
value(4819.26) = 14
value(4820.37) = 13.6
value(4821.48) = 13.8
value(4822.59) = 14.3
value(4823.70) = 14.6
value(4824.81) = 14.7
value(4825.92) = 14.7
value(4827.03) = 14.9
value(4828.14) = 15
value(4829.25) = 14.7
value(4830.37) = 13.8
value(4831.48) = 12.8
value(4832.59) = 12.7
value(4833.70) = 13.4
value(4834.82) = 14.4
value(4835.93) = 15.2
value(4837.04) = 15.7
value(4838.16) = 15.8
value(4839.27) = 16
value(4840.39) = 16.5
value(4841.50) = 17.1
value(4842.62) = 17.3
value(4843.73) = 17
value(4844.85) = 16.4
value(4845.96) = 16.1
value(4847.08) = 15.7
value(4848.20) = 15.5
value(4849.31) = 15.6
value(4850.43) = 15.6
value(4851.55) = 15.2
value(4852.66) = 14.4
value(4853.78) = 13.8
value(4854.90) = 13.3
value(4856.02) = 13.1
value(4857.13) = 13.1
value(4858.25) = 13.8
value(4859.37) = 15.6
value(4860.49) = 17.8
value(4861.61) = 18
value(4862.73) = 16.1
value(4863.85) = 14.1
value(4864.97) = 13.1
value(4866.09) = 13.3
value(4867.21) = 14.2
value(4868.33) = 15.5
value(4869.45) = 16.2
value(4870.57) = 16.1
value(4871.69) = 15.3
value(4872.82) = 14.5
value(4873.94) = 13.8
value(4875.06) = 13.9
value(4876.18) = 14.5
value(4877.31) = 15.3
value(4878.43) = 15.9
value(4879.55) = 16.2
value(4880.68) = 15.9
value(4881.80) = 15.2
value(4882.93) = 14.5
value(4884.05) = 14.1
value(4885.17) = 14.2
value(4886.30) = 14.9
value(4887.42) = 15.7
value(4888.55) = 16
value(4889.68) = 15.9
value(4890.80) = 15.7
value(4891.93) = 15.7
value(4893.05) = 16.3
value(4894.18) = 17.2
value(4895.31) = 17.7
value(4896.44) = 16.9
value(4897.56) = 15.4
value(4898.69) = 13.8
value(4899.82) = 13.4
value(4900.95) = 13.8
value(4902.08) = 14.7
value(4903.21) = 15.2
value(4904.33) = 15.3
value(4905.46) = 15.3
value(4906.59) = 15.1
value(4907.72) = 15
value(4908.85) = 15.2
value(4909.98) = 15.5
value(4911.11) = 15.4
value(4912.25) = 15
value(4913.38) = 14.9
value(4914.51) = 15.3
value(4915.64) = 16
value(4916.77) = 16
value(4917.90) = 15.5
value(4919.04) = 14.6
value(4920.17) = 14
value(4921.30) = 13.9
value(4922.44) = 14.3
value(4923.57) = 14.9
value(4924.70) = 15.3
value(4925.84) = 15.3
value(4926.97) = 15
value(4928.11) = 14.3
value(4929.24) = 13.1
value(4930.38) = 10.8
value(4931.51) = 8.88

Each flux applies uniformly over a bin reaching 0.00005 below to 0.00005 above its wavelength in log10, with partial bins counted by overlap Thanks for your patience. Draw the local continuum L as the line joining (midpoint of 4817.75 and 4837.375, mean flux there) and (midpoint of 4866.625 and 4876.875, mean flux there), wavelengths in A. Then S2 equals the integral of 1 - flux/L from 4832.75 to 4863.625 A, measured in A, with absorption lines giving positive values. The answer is -1.8 A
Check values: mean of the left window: 14.3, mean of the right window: 14.9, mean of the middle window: 15.4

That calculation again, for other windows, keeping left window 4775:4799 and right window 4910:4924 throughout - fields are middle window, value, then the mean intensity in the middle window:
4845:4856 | 0.2 A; 15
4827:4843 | 0.3 A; 15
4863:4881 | 0.3 A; 14.9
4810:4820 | 0.0 A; 15.4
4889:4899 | -0.7 A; 16.1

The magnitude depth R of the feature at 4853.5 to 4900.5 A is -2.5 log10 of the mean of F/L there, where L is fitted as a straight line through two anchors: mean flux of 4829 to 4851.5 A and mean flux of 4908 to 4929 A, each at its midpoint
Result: 0.005 mag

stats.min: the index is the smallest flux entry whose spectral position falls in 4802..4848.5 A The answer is 12.7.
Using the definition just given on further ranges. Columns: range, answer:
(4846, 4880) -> 13.1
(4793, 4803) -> 16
